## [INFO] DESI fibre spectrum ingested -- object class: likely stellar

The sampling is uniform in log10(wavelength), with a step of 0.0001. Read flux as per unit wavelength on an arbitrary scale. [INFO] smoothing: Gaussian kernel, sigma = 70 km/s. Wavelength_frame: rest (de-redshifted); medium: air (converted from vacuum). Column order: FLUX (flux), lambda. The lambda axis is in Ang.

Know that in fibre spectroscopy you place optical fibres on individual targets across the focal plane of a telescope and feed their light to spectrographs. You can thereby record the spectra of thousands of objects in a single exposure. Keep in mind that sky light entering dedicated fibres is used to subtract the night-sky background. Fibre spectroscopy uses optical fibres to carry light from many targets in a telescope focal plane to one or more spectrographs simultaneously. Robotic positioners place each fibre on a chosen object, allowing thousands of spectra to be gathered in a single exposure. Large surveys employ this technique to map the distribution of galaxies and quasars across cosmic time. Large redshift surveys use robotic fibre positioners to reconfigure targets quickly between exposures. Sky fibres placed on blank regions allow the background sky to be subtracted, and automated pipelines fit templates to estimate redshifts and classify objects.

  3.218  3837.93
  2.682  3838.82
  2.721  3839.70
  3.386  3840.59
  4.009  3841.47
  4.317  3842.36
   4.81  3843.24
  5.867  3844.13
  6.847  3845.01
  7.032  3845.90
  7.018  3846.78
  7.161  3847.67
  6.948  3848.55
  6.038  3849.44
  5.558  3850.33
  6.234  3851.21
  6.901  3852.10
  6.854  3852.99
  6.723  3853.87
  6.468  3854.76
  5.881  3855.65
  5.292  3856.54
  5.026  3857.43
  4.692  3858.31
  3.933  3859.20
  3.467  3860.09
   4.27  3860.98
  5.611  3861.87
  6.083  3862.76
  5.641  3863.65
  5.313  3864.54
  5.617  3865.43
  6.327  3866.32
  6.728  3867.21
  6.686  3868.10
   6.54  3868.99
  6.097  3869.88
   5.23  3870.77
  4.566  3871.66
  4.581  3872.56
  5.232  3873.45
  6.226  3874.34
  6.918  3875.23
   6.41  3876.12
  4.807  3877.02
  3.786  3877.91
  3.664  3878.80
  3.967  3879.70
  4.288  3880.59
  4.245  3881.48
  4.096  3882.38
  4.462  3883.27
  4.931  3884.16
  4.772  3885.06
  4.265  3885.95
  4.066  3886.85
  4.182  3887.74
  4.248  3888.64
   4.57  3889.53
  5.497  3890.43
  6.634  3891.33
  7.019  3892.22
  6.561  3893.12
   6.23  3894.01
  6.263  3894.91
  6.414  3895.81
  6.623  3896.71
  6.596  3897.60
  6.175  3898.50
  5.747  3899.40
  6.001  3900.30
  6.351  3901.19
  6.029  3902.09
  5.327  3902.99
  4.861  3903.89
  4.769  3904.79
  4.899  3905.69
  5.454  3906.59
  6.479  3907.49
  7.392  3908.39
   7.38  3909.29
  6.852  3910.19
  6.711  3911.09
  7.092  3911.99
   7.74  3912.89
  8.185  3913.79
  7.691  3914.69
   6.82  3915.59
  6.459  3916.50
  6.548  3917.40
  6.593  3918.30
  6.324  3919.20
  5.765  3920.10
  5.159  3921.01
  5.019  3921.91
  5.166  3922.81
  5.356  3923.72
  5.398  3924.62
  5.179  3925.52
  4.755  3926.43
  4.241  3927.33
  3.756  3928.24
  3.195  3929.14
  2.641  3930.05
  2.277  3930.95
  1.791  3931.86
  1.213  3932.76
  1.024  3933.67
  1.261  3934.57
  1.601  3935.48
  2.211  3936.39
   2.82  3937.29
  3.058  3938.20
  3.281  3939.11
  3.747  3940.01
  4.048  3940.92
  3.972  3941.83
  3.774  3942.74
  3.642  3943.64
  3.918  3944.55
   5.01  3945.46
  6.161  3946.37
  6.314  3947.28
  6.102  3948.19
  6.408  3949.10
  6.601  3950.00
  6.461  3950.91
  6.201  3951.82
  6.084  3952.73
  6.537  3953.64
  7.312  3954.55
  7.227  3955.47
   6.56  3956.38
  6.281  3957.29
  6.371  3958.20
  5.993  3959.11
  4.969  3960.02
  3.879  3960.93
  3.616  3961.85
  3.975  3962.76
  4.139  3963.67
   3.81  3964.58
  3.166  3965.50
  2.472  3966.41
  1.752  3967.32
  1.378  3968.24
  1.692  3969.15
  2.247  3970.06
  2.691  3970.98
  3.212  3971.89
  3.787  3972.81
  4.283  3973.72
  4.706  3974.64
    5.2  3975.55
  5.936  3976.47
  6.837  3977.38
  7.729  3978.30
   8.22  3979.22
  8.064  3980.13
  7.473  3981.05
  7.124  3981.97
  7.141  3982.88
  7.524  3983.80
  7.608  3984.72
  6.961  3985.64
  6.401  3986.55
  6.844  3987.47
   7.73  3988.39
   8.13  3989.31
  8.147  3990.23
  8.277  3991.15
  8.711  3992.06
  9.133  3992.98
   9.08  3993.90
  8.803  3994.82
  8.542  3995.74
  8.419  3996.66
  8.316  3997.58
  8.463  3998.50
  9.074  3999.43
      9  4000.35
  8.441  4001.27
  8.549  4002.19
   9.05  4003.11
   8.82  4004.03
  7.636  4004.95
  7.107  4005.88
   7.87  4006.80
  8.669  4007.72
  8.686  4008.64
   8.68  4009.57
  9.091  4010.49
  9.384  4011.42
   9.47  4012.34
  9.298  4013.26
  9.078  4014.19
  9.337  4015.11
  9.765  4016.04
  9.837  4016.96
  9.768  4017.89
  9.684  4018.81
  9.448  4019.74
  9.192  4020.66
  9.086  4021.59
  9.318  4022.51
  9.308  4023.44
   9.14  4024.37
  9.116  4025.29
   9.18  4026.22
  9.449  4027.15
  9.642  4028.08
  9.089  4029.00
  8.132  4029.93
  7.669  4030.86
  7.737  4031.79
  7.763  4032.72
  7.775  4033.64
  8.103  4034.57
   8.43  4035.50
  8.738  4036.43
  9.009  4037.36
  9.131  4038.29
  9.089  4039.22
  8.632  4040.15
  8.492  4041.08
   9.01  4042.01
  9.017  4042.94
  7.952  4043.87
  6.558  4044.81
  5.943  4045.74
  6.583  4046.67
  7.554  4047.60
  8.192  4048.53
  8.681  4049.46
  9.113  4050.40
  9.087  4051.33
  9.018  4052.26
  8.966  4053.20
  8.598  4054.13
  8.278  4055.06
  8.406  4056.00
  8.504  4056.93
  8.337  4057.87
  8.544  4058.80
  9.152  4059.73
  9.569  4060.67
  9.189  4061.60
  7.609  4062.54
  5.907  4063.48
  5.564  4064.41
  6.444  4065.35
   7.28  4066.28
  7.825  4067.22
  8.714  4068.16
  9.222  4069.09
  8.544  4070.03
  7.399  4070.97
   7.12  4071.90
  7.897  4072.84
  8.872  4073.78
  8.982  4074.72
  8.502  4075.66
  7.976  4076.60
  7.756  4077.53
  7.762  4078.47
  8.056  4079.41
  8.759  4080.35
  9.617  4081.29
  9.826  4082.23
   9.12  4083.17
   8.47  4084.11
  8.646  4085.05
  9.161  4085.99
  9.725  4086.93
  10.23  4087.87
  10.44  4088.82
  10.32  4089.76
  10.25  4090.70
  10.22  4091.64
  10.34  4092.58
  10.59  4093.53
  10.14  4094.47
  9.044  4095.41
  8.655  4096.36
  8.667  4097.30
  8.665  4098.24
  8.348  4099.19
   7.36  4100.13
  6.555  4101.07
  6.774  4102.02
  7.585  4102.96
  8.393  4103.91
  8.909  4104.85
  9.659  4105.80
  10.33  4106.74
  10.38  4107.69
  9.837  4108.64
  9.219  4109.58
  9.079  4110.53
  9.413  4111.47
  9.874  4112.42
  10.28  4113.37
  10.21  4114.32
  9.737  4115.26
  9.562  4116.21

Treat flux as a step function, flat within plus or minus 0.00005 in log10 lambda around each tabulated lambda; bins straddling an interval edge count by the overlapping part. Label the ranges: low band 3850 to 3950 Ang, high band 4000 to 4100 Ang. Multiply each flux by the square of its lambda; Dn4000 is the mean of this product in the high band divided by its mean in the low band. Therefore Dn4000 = 1.80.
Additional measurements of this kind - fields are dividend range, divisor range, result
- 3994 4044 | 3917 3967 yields 2.02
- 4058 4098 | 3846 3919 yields 1.66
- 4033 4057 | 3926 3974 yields 2.15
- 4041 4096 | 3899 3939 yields 1.85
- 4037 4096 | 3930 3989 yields 1.88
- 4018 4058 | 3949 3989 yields 1.62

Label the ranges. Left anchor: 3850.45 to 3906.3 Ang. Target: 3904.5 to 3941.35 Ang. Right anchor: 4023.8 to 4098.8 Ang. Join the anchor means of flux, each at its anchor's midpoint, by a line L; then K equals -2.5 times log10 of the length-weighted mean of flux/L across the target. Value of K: 0.27 mag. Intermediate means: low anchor 5.45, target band 4.81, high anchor 8.59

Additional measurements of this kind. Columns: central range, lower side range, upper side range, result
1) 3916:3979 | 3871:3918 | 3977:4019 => 0.49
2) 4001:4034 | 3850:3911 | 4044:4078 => -0.19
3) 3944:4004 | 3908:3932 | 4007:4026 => 0.23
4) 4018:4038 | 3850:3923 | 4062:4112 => -0.13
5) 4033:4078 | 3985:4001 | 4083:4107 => 0.07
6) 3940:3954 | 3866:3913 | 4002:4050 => 0.28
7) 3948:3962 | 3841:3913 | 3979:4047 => 0.19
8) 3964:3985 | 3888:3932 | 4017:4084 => 0.38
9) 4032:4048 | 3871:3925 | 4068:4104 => -0.01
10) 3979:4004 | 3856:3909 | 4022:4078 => -0.12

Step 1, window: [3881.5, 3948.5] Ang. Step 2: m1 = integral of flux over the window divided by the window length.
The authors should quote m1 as 5.05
